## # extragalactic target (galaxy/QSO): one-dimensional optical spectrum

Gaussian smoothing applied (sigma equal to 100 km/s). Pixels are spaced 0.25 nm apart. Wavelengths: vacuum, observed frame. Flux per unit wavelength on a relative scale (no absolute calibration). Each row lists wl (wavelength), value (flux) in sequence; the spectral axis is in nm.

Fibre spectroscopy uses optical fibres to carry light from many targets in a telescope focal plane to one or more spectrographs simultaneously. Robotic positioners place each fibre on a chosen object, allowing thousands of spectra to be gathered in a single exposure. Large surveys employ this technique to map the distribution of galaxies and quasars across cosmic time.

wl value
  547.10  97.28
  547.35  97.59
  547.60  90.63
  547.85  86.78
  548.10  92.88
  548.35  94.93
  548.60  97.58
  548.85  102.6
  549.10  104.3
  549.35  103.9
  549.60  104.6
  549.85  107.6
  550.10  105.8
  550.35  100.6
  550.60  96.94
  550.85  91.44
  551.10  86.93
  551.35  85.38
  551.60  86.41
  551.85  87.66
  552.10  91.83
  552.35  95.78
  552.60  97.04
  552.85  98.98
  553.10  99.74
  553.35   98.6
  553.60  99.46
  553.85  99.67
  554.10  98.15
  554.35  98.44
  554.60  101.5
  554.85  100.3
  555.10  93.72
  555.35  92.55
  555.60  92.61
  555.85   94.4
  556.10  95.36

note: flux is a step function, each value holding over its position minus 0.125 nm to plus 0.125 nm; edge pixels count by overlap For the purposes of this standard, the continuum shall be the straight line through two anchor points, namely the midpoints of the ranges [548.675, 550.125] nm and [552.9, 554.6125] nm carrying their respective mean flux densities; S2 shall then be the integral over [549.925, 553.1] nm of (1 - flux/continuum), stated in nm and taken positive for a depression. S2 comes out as 0.24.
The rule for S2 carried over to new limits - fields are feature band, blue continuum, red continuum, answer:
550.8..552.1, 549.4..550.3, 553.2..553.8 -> 0.19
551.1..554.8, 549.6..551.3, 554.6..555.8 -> 0.05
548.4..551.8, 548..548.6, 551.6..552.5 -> -0.17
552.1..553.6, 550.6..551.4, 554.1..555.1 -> -0.05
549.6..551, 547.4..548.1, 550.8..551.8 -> -0.20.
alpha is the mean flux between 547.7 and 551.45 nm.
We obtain 97.5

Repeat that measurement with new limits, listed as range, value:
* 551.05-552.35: 88.5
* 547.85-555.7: 96.9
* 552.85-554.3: 99.1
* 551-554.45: 94.6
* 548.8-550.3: 105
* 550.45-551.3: 91.5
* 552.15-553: 96.9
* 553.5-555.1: 99.1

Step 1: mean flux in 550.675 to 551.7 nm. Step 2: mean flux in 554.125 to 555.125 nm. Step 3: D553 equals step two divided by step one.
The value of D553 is 1.12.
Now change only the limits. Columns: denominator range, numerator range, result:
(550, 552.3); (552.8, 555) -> 1.07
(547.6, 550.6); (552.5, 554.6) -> 0.99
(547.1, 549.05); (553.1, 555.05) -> 1.04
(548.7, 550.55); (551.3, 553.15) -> 0.89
